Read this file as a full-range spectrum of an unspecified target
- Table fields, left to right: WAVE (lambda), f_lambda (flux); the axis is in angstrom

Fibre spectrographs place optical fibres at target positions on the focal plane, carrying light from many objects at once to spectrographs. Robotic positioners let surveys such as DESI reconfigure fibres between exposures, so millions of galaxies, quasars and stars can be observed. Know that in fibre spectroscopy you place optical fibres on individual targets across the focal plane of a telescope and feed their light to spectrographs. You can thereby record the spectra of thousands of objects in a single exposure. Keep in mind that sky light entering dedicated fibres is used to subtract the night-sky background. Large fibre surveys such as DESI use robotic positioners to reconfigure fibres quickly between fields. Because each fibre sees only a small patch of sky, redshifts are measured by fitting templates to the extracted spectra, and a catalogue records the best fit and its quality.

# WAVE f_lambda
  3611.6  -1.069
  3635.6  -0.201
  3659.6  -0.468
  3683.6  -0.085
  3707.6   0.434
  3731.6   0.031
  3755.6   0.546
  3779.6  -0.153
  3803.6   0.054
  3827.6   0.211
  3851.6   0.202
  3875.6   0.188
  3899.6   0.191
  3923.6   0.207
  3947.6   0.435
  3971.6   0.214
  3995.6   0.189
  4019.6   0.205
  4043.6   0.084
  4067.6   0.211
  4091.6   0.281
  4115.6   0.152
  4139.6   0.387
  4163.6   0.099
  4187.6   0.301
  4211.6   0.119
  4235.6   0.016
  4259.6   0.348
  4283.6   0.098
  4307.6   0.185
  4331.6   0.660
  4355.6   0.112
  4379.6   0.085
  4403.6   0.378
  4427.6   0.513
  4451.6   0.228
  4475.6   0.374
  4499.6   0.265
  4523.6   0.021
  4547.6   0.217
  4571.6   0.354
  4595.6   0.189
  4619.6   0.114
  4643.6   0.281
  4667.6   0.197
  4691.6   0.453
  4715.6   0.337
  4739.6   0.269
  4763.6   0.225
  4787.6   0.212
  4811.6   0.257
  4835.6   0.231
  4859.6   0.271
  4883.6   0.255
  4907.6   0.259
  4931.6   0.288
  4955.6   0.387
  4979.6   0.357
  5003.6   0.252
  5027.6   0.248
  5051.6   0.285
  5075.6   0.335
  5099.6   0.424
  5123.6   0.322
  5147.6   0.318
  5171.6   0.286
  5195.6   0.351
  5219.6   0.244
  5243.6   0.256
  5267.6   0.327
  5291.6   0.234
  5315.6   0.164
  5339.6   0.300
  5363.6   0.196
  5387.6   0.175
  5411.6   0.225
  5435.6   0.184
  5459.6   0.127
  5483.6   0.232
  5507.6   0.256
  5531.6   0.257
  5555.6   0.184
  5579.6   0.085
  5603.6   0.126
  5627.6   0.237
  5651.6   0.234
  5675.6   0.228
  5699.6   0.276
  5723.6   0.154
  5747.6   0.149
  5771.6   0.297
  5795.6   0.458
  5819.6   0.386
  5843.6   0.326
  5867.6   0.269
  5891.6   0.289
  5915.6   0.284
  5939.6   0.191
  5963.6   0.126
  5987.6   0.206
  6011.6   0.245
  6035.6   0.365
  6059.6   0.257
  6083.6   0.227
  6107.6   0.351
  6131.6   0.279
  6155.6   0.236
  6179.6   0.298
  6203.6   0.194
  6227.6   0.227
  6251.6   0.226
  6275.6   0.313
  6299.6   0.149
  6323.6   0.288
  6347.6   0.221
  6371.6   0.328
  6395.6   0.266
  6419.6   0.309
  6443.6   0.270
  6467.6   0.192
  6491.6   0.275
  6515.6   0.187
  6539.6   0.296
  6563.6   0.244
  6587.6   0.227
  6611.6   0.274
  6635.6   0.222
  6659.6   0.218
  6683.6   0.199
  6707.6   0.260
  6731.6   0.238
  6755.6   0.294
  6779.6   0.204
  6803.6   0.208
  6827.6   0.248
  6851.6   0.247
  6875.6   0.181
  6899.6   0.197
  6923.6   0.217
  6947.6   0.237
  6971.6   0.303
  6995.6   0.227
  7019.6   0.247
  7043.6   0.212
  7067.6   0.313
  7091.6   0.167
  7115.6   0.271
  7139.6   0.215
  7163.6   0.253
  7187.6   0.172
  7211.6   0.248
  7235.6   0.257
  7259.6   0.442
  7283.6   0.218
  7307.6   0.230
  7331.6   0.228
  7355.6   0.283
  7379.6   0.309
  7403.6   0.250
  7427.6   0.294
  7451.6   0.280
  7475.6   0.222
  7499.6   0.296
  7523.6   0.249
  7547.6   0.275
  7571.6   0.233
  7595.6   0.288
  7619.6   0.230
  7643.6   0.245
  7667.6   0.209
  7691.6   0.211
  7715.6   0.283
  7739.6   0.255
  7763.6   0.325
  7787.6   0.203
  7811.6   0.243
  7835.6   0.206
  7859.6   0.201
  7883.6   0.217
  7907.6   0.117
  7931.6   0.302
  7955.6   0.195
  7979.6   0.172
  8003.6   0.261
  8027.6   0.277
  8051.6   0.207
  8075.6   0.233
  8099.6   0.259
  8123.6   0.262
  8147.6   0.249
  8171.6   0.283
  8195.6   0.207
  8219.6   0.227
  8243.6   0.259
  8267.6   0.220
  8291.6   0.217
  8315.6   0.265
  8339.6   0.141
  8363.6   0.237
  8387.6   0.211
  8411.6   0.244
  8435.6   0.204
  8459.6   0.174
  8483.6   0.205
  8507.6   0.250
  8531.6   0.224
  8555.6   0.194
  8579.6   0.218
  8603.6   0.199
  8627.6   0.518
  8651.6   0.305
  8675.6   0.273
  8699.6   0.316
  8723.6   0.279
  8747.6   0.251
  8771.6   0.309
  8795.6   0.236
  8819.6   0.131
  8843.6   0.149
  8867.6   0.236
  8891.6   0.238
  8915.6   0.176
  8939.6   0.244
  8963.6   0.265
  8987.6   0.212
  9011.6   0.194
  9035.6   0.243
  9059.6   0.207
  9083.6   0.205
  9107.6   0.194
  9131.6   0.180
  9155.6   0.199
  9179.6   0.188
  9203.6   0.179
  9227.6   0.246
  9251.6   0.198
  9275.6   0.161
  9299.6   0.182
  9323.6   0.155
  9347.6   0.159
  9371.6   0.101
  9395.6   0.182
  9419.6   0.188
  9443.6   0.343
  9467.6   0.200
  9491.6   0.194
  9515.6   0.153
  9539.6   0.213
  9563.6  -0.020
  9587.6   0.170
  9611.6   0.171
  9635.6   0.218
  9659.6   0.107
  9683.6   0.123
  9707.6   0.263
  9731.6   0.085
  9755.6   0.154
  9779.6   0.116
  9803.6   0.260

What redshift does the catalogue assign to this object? 0.10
